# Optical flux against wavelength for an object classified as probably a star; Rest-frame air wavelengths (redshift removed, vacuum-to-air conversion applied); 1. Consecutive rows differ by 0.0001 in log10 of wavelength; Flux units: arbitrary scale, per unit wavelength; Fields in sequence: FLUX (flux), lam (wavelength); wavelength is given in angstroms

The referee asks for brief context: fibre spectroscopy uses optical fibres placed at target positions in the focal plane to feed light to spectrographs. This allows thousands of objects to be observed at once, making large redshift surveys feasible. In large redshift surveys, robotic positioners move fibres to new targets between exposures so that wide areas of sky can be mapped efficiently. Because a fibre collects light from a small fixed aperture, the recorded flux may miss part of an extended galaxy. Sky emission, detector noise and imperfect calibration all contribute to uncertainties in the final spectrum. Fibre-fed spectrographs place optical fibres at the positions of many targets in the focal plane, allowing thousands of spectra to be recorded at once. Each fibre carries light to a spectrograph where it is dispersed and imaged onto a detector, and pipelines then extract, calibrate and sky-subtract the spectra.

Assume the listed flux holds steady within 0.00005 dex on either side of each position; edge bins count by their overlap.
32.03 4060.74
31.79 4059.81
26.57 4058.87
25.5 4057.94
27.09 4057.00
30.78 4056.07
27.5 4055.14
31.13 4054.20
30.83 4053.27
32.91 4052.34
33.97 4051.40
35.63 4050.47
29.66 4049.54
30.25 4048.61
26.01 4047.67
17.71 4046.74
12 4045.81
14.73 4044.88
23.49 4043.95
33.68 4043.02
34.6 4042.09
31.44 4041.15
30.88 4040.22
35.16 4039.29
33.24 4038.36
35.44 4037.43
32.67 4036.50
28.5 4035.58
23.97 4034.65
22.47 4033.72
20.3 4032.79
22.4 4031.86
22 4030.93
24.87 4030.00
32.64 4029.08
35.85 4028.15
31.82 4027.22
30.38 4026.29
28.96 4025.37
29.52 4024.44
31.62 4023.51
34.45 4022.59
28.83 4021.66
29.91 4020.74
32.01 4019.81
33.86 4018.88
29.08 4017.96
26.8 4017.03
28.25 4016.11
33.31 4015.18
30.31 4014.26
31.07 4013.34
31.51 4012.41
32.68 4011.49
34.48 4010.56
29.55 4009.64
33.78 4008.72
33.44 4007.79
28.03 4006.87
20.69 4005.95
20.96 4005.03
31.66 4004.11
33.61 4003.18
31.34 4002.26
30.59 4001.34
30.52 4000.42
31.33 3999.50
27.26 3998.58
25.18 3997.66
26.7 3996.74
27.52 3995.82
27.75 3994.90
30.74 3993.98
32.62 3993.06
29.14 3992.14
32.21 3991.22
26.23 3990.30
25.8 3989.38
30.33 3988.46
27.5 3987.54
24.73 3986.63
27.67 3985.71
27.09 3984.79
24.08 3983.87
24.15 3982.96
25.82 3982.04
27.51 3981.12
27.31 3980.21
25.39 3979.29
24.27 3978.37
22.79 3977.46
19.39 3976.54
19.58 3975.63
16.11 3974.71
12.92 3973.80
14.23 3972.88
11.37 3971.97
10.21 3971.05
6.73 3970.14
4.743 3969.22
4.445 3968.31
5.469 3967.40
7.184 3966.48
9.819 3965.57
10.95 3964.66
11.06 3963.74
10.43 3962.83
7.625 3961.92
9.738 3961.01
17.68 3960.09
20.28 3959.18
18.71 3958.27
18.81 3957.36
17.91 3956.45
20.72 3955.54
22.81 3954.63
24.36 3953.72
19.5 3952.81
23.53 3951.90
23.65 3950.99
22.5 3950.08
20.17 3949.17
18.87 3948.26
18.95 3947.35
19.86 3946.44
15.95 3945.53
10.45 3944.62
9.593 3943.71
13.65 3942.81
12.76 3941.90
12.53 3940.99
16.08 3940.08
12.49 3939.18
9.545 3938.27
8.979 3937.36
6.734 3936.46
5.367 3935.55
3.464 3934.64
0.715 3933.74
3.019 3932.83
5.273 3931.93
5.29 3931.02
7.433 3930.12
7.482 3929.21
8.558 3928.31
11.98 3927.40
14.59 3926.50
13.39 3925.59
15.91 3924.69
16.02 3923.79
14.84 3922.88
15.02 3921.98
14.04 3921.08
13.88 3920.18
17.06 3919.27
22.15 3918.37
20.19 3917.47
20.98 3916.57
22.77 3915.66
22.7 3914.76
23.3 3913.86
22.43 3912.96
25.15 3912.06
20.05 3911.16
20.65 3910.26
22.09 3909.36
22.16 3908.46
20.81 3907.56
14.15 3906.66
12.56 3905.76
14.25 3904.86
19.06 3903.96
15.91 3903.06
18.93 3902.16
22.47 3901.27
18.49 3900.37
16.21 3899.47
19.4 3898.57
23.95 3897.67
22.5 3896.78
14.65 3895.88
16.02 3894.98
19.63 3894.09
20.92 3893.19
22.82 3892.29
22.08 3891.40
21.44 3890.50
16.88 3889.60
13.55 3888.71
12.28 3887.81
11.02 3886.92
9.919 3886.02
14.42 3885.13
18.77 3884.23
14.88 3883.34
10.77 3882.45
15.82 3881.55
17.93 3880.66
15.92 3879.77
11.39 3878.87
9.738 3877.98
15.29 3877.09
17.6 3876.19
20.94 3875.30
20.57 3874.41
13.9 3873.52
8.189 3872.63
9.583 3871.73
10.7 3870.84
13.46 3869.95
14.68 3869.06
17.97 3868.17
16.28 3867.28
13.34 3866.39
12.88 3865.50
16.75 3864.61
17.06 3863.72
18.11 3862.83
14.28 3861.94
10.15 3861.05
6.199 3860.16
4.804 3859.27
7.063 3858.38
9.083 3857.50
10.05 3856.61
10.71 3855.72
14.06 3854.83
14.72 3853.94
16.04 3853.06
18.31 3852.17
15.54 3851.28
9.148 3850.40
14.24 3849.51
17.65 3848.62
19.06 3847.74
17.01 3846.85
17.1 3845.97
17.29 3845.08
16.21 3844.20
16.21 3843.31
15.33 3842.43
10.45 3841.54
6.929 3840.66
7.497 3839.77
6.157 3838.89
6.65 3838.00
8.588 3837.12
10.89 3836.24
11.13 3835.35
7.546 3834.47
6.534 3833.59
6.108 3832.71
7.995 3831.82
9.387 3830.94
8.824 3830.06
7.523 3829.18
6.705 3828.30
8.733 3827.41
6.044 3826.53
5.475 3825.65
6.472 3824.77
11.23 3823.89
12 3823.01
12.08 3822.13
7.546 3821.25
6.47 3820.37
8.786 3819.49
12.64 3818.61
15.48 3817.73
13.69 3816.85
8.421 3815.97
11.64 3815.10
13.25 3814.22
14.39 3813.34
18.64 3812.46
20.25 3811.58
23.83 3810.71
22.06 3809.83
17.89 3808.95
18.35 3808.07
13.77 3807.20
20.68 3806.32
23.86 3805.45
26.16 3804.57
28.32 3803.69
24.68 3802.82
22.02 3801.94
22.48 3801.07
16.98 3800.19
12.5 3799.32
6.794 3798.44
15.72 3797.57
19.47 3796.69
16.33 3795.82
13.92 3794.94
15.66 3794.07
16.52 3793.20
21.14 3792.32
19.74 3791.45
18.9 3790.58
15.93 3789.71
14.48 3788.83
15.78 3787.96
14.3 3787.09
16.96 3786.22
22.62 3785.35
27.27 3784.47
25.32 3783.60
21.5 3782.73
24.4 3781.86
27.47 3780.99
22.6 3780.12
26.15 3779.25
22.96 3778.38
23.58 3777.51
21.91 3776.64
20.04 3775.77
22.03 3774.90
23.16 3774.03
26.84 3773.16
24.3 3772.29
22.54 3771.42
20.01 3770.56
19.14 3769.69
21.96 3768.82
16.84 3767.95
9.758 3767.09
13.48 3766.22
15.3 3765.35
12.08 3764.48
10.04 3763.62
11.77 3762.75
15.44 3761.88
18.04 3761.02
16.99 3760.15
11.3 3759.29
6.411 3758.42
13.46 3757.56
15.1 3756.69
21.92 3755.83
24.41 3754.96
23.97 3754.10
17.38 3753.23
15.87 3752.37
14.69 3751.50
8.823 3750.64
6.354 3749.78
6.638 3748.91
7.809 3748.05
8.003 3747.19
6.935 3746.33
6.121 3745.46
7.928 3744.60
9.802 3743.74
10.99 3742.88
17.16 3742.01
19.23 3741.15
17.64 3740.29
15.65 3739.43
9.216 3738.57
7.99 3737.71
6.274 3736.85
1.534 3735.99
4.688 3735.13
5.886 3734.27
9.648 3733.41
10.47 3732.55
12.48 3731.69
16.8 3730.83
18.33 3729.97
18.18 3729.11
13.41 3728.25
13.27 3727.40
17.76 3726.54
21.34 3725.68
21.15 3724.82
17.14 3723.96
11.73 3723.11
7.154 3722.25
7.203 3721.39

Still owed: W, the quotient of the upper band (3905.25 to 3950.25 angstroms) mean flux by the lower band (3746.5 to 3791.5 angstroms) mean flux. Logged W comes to 0.8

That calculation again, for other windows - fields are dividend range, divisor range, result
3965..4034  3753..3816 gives 1.37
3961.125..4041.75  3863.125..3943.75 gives 1.66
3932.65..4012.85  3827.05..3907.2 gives 1.44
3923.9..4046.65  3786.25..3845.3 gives 1.58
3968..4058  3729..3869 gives 1.85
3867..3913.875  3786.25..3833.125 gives 1.16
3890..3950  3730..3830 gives 1.02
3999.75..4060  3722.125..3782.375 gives 1.91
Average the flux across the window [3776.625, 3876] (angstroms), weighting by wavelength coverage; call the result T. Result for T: 14.8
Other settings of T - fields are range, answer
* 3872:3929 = 17.2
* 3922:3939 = 9.02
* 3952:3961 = 19.7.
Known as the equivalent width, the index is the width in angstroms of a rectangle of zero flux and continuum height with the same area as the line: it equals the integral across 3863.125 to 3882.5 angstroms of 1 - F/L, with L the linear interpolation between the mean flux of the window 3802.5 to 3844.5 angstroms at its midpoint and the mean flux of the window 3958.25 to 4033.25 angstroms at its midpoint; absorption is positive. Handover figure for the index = 1.6 angstroms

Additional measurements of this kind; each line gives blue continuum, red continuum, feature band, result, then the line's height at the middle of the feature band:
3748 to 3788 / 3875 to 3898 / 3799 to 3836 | 8.0 angstroms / 17.5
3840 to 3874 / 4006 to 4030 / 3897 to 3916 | -1.1 angstroms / 18.8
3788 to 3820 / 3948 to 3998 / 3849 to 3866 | 5.2 angstroms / 18.2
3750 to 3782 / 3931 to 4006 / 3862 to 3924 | 5.0 angstroms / 18.6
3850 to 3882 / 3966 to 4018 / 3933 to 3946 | 6.7 angstroms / 20.1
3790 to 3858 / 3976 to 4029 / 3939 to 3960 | 5.5 angstroms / 24.5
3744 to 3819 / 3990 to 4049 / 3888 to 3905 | 3.0 angstroms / 23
